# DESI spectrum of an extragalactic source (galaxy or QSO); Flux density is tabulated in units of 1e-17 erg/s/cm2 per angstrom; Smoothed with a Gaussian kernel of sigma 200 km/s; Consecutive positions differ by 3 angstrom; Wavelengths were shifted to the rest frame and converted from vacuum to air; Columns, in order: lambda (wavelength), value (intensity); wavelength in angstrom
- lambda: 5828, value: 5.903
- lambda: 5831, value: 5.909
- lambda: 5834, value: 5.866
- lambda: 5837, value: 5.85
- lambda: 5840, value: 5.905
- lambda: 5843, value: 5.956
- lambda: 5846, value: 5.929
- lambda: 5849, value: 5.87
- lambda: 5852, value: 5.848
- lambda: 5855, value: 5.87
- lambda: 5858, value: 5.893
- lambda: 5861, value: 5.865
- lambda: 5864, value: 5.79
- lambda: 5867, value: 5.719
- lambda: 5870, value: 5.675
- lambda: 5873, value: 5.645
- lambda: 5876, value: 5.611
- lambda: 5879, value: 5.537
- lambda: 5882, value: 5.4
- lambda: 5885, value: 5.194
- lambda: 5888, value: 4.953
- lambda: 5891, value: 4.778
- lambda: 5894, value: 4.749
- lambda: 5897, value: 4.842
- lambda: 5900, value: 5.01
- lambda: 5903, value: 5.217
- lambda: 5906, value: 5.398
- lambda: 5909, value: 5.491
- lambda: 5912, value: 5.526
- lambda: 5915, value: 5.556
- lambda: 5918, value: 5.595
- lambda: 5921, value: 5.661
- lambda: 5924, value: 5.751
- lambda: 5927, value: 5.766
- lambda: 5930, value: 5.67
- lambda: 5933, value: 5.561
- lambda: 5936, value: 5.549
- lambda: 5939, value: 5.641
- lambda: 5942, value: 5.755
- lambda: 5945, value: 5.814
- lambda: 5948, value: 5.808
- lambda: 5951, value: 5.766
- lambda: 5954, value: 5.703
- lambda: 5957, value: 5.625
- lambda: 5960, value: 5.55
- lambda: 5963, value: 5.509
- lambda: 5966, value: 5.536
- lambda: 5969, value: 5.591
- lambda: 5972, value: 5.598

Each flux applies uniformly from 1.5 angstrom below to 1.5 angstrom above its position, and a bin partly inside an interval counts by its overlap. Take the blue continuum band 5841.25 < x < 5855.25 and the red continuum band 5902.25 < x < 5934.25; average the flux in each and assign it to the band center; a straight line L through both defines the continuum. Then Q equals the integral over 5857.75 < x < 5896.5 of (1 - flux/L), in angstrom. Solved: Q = 2.3 angstrom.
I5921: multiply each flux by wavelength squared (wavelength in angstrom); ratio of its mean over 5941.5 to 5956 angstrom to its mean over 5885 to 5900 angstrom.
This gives 1.20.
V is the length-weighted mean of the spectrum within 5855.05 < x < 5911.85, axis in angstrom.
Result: 5.39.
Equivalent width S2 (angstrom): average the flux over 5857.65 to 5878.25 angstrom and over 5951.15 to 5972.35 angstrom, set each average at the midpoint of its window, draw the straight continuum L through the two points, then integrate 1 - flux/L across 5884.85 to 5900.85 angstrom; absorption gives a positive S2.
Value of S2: 2.2 angstrom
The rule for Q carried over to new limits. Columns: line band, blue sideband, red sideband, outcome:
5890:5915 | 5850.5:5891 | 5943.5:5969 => 2.0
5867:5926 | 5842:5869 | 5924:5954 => 4.3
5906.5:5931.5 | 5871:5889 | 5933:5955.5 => -0.1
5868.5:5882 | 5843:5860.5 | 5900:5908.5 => 0.0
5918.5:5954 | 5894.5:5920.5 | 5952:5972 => -1.5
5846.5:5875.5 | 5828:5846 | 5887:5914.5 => -1.0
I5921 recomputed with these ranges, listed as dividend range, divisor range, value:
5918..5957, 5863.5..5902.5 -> 1.10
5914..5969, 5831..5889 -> 1.02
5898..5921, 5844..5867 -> 0.94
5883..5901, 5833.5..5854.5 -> 0.85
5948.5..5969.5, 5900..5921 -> 1.05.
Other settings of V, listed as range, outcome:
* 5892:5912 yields 5.14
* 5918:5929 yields 5.71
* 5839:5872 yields 5.84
